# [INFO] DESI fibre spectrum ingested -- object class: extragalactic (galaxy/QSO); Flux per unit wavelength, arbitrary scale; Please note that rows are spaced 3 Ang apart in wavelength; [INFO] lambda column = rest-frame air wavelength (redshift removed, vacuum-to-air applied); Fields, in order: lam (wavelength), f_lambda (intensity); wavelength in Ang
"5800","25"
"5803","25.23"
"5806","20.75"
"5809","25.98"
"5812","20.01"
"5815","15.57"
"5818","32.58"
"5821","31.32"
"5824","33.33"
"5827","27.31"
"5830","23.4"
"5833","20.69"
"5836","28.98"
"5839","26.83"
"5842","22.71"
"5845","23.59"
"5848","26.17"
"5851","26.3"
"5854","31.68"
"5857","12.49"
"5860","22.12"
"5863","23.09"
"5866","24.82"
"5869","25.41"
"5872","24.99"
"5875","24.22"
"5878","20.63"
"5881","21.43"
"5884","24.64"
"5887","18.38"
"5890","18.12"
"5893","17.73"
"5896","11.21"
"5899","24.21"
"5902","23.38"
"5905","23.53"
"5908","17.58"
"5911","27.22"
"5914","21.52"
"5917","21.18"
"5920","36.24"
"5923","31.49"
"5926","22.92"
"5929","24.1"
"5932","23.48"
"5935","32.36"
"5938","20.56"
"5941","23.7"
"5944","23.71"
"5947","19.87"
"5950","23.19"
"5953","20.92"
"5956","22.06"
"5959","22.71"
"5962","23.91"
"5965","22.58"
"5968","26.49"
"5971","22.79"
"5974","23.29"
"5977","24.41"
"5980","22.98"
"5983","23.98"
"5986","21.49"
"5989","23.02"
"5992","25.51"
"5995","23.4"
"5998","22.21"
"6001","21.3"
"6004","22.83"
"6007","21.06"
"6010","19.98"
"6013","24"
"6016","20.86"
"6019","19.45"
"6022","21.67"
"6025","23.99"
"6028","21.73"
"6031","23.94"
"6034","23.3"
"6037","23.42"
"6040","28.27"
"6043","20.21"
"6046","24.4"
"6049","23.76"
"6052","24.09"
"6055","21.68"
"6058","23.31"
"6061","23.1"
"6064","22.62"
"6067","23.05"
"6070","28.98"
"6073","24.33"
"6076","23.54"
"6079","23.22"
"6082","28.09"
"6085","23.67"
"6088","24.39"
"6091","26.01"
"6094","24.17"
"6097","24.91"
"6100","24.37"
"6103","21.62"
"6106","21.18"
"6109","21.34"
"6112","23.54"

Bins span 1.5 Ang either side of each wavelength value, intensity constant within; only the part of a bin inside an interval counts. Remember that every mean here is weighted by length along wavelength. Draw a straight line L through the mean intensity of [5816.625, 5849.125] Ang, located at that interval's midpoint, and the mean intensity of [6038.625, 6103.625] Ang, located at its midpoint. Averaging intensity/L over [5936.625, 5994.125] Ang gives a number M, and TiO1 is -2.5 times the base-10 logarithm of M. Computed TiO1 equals 0.108 mag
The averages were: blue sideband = 27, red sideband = 24.2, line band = 23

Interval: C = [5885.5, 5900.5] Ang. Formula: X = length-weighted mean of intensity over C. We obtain 17.9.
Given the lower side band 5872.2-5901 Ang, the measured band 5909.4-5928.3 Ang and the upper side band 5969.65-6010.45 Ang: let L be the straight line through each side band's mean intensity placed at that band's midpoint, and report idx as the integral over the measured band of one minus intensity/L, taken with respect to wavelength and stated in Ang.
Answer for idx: -4.9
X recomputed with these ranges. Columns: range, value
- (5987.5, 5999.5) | 23.5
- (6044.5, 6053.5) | 24.1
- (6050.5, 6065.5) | 23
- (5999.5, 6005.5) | 22.1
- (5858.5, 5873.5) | 24.1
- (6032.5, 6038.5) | 23.4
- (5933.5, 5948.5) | 24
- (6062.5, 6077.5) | 24.5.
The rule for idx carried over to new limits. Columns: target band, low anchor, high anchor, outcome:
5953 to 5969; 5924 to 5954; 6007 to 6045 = 0.1 Ang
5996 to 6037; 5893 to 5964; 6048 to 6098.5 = 3.2 Ang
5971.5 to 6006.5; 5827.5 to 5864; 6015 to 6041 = 0.1 Ang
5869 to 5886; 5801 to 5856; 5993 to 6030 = 0.9 Ang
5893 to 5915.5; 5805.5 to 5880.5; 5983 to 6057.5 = 2.8 Ang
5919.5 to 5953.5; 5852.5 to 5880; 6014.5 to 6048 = -2.9 Ang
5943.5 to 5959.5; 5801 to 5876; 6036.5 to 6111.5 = 1.6 Ang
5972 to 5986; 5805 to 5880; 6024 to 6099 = 0.5 Ang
